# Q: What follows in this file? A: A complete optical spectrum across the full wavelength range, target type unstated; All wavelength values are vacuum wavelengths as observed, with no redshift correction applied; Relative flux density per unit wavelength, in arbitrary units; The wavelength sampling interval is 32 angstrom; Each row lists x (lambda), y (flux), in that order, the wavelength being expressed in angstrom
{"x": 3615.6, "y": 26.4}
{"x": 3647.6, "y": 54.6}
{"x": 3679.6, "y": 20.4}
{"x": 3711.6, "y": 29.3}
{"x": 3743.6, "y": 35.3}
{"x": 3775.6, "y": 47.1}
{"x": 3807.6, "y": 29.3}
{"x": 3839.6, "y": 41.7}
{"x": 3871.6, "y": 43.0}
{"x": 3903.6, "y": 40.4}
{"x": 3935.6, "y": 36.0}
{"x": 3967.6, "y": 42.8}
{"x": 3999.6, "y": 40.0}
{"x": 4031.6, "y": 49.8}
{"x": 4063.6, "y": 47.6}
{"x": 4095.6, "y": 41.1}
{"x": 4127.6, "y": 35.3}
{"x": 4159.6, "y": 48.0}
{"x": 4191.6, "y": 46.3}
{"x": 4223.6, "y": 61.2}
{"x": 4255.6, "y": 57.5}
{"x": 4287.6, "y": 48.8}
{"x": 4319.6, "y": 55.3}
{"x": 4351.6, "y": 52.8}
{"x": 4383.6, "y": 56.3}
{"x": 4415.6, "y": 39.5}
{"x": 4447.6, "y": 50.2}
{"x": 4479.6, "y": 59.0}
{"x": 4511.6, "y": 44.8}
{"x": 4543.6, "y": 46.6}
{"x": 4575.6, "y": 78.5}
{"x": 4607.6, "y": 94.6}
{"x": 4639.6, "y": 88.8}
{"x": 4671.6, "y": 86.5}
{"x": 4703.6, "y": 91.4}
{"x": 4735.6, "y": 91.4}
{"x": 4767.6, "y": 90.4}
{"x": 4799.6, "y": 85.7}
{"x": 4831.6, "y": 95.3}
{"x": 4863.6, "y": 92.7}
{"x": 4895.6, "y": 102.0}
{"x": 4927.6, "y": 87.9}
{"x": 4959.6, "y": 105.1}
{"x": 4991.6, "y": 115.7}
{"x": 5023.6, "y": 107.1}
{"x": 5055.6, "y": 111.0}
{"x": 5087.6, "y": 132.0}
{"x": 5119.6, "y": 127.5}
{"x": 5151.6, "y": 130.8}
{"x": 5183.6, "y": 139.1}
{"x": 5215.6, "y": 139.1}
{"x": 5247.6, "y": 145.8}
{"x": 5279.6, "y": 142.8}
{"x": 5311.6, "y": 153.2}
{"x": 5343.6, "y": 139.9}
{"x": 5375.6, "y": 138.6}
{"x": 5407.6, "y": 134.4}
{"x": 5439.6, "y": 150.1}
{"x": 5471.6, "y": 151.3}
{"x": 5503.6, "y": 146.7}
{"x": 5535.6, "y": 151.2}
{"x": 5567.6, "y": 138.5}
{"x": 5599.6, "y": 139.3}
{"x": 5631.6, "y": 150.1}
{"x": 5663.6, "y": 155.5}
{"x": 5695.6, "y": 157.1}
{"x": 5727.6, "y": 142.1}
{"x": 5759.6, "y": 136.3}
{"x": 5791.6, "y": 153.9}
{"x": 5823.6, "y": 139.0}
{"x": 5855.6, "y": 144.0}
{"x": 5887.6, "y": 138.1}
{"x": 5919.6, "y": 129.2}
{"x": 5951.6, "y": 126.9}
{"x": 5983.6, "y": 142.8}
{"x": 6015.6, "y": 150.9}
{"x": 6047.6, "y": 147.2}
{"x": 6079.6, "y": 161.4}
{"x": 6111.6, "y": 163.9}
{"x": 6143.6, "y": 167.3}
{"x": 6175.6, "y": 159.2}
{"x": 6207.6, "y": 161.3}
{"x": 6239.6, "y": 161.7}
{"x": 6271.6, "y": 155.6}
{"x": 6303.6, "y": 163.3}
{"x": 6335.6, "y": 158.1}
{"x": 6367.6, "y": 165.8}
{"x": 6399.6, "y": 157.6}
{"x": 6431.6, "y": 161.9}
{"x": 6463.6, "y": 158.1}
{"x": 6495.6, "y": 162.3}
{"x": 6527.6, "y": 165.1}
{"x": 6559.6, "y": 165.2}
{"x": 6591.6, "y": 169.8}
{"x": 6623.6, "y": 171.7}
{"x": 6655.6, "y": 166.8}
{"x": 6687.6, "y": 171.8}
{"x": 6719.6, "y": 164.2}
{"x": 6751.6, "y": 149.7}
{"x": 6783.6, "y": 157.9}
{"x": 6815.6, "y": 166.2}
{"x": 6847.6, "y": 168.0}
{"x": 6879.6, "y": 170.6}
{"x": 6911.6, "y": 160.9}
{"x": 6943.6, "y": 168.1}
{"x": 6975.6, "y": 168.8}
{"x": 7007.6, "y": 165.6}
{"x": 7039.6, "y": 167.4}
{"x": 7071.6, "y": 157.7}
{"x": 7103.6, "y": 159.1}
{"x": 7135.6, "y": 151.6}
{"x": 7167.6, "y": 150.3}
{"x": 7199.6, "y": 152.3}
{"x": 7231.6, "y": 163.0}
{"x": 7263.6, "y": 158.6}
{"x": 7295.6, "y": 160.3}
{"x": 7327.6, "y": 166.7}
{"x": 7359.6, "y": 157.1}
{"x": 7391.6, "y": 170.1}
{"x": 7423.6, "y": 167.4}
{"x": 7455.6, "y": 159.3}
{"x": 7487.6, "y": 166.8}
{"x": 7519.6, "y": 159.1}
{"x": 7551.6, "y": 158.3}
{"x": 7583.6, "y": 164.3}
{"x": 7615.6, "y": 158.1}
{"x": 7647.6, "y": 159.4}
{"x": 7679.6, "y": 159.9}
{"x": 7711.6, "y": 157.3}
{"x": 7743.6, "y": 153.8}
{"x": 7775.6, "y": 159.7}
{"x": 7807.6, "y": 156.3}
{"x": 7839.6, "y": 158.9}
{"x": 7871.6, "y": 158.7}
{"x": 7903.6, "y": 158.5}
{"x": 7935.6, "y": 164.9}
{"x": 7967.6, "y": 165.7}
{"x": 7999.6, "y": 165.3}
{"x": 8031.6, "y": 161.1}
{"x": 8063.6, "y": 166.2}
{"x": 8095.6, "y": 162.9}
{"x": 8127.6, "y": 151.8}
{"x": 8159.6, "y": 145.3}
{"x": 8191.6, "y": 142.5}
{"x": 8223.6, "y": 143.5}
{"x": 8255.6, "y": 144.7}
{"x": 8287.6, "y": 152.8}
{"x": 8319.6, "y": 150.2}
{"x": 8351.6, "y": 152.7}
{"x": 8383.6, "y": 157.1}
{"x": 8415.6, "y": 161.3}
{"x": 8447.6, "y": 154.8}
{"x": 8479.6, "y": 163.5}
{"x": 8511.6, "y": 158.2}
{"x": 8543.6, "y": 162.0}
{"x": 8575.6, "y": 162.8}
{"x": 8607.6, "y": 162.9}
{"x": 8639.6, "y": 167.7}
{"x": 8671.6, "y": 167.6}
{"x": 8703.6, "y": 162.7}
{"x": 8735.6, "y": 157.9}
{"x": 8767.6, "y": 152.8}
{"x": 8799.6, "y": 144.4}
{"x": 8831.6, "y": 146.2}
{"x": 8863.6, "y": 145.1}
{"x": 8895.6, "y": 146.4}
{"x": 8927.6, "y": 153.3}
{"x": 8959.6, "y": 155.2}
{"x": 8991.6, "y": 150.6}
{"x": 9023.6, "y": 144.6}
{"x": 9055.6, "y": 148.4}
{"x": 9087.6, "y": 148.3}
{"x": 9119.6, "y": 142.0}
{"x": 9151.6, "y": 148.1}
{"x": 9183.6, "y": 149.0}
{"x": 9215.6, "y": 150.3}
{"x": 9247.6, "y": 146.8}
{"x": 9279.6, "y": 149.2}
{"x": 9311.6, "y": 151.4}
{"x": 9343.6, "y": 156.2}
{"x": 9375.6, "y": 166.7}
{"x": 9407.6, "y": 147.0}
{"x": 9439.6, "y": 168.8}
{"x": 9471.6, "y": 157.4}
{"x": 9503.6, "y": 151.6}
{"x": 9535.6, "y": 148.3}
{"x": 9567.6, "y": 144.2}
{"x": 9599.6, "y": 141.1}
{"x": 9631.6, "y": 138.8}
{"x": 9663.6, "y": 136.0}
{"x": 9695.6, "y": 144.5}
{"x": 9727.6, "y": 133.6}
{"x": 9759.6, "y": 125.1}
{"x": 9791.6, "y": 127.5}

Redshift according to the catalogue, 0.15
